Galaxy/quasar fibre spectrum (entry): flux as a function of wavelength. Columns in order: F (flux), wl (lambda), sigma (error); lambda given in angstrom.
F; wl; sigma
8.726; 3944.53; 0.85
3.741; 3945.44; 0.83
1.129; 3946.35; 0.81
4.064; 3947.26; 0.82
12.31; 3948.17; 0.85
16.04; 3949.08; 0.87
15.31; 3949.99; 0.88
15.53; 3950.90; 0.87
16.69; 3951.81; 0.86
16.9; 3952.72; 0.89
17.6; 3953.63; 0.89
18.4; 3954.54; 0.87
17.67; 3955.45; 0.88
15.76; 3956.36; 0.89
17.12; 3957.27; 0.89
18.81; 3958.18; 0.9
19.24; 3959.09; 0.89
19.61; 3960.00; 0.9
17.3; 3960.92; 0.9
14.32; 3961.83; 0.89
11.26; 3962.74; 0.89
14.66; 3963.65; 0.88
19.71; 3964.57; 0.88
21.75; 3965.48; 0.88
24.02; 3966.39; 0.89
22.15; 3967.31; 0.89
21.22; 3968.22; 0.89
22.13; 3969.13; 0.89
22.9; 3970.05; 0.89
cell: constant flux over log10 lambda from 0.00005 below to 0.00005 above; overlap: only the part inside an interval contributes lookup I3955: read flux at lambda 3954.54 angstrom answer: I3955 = 18.4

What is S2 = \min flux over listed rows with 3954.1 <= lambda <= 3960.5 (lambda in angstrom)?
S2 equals 15.76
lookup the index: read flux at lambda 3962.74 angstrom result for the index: 11.26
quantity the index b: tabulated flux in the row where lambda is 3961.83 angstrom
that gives 14.32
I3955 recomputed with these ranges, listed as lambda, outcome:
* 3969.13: 22.13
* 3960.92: 17.3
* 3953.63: 17.6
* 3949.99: 15.31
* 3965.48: 21.75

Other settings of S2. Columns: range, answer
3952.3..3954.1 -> 16.9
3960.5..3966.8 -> 11.26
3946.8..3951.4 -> 4.064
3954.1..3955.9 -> 17.67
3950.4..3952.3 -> 15.53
